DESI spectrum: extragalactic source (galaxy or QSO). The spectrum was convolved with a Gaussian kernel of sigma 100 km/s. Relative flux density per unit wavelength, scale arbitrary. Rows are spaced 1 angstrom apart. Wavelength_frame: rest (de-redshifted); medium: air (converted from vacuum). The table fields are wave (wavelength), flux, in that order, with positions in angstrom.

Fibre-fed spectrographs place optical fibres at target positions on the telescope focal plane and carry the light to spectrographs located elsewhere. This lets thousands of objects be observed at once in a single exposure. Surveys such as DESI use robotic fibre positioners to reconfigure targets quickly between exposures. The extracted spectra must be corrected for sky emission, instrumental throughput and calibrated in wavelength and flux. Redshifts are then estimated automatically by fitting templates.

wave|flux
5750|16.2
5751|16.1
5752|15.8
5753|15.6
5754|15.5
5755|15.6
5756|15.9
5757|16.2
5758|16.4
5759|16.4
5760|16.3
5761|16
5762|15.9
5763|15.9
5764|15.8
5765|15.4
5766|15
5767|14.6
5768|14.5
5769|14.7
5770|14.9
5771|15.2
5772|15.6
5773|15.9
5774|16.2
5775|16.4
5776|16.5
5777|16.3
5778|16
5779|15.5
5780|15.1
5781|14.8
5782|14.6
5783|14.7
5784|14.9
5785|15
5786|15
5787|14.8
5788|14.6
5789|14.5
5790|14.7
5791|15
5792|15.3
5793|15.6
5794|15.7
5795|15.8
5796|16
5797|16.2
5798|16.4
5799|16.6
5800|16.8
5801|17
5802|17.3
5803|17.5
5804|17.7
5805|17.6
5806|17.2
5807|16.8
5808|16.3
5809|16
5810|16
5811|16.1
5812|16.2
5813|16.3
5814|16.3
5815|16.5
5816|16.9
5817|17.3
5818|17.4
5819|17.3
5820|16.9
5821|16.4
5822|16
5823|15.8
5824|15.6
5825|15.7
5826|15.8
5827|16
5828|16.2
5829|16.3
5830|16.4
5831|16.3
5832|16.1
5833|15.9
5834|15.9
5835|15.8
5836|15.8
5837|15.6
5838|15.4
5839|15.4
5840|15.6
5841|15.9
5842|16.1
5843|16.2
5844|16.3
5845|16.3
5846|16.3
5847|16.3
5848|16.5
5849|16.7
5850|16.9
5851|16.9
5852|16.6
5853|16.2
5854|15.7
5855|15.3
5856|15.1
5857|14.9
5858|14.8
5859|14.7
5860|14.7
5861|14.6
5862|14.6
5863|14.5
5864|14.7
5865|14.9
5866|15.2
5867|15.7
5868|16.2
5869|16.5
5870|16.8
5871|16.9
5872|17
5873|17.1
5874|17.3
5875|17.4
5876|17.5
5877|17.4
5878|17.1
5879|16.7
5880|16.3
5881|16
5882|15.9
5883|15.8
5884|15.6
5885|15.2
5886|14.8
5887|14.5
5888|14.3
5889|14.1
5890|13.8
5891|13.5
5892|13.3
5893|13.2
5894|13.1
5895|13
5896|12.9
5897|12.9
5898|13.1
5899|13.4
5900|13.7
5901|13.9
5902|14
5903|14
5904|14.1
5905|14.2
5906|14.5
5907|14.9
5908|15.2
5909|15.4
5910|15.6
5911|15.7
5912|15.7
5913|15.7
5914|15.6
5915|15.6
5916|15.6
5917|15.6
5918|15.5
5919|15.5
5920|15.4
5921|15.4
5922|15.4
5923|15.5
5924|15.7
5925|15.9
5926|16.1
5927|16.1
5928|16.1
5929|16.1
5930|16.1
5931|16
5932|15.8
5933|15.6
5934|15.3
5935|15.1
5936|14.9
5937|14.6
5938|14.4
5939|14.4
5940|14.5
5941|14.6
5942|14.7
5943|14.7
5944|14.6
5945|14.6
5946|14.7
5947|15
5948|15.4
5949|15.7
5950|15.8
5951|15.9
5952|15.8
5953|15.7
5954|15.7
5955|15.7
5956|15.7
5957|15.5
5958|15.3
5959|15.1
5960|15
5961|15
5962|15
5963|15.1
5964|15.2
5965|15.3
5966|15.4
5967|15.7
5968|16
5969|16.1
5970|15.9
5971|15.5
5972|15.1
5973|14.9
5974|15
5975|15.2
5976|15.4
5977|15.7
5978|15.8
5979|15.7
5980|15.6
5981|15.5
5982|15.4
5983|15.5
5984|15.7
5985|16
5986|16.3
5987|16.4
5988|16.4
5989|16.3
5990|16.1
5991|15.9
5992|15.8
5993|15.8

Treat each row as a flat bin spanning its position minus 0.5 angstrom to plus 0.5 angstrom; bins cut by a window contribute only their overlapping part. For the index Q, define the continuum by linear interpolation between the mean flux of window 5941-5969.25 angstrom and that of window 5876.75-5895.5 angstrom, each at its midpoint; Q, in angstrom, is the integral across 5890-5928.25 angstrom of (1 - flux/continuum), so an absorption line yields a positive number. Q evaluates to 0.82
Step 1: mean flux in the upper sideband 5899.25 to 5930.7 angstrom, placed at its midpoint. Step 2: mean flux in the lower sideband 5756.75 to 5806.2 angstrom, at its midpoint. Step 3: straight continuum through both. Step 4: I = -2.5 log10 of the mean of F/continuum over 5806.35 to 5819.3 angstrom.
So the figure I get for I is -0.063 mag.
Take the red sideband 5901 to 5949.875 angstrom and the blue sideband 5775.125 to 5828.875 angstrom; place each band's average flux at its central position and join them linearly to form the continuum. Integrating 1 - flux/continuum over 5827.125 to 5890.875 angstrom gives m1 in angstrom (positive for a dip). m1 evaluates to -0.8 angstrom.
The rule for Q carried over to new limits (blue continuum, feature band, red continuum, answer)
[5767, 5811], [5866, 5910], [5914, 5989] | 1.4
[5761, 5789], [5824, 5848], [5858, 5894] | -0.9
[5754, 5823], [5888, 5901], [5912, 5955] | 1.8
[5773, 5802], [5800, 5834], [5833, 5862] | -1.8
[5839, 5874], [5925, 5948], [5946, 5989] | 0.6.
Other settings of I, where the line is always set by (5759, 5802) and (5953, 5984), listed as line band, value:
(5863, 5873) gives -0.03 mag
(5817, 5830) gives -0.05 mag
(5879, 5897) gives 0.08 mag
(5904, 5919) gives 0.01 mag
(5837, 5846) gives -0.03 mag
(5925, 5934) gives -0.03 mag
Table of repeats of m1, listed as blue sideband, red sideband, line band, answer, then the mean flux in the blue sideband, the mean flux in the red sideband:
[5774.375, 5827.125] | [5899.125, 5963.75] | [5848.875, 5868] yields 0.3 angstrom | 16.1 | 15.2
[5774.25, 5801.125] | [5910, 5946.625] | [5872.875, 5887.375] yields -0.8 angstrom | 15.5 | 15.4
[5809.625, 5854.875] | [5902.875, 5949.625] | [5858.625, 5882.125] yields -0.4 angstrom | 16.2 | 15.3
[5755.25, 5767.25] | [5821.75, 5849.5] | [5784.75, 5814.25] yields -0.3 angstrom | 15.8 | 16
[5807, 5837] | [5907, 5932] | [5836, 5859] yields 0.3 angstrom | 16.3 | 15.7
